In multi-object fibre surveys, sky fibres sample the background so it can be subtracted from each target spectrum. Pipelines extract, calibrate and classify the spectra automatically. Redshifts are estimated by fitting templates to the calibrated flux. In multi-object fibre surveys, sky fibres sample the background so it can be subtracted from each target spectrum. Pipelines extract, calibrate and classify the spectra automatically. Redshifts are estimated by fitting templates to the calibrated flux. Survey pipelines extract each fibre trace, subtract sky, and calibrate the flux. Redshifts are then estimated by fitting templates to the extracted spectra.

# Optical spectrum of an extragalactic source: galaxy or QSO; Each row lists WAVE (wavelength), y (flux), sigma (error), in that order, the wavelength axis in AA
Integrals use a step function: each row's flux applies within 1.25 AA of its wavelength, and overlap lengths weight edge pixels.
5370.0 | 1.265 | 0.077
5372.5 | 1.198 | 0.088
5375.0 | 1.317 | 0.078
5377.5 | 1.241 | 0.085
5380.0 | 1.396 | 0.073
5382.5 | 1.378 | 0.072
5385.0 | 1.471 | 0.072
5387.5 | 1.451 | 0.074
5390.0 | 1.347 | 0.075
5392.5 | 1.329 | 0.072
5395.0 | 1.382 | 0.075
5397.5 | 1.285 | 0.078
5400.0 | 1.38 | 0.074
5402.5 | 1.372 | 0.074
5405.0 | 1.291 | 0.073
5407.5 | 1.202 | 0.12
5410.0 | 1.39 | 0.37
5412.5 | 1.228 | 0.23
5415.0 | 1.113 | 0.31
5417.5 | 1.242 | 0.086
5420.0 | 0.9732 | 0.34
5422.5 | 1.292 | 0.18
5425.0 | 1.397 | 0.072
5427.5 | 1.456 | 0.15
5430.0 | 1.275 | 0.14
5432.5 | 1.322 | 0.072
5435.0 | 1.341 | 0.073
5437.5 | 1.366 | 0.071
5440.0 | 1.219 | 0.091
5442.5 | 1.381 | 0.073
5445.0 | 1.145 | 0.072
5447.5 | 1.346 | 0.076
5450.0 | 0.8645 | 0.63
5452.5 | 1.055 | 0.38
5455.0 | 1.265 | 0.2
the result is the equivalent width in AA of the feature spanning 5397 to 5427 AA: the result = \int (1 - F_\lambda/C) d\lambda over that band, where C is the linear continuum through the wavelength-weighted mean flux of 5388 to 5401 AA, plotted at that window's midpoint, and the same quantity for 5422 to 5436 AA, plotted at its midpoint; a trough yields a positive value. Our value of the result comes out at 1.8 AA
